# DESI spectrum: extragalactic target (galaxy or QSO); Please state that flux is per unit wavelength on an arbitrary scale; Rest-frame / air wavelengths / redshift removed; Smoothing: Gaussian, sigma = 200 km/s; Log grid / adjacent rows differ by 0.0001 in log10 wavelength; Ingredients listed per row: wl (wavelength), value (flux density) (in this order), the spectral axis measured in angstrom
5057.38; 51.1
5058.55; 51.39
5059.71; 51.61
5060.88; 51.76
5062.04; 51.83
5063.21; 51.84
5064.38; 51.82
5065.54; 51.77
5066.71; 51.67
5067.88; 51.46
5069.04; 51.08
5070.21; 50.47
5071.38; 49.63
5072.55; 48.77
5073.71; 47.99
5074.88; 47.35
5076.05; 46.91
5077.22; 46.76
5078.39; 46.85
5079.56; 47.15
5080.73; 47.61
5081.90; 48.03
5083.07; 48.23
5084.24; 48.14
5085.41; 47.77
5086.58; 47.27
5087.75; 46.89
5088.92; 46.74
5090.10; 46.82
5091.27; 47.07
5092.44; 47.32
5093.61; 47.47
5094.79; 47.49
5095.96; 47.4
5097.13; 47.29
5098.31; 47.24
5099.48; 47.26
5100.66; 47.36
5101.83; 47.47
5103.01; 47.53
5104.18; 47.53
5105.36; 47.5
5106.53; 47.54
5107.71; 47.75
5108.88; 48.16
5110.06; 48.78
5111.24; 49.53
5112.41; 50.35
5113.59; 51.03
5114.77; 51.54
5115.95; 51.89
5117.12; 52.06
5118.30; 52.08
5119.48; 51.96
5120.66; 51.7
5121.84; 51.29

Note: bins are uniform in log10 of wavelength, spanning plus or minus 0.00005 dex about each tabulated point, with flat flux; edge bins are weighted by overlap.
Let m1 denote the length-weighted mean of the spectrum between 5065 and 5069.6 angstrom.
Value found 51.5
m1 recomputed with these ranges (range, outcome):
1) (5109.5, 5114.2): 49.9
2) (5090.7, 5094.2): 47.3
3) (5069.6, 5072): 49.9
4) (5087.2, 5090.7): 46.8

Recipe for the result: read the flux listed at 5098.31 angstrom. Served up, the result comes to 47.24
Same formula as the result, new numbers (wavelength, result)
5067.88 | 51.46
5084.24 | 48.14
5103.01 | 47.53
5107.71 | 47.75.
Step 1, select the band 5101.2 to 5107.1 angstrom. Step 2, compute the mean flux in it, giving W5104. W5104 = 47.6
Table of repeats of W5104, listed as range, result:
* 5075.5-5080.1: 46.9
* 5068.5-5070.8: 50.7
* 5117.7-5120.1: 51.9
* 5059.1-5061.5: 51.8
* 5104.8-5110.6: 48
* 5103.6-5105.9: 47.4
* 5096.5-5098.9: 47.3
